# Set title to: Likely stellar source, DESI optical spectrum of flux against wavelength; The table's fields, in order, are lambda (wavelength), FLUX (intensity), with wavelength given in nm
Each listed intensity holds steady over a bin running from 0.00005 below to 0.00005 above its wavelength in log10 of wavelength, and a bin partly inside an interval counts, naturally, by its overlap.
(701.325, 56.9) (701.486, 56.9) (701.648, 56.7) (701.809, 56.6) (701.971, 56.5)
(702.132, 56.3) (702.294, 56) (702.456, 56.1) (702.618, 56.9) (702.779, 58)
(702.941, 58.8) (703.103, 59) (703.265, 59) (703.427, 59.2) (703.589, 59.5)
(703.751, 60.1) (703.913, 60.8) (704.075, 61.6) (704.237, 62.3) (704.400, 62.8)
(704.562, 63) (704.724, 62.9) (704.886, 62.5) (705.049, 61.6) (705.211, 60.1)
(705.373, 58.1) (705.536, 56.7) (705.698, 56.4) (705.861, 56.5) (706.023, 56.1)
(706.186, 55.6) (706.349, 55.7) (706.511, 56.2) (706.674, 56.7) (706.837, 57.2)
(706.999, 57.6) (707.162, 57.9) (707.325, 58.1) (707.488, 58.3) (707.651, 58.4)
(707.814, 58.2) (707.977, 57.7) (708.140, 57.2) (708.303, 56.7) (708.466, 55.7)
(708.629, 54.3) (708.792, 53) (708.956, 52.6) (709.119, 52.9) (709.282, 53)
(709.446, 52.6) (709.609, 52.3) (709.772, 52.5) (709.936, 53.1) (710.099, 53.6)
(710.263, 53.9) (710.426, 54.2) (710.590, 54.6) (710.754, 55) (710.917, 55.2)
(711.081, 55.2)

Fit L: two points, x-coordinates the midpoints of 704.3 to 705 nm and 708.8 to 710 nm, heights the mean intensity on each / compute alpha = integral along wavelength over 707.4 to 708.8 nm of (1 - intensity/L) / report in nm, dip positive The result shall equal -0.035 nm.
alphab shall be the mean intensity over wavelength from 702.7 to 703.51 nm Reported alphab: 58.8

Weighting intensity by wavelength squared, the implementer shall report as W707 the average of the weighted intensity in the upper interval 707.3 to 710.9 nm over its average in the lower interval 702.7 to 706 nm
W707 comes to 0.93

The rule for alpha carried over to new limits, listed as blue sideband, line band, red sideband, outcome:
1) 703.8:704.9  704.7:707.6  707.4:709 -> 0.07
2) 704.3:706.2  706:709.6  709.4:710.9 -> 0.04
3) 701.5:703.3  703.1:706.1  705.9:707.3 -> -0.16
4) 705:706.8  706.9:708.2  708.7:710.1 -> -0.07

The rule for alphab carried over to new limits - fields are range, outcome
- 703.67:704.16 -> 60.9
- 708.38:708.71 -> 55.1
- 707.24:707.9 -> 58.2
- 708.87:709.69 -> 52.6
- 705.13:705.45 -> 59.2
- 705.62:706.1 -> 56.3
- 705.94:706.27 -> 55.8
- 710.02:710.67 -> 54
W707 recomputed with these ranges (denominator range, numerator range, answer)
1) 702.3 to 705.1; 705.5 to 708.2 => 0.96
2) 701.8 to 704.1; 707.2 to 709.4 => 0.97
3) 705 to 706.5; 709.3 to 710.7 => 0.94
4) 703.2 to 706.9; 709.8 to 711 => 0.93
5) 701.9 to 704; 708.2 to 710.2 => 0.94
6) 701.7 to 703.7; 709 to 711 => 0.95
